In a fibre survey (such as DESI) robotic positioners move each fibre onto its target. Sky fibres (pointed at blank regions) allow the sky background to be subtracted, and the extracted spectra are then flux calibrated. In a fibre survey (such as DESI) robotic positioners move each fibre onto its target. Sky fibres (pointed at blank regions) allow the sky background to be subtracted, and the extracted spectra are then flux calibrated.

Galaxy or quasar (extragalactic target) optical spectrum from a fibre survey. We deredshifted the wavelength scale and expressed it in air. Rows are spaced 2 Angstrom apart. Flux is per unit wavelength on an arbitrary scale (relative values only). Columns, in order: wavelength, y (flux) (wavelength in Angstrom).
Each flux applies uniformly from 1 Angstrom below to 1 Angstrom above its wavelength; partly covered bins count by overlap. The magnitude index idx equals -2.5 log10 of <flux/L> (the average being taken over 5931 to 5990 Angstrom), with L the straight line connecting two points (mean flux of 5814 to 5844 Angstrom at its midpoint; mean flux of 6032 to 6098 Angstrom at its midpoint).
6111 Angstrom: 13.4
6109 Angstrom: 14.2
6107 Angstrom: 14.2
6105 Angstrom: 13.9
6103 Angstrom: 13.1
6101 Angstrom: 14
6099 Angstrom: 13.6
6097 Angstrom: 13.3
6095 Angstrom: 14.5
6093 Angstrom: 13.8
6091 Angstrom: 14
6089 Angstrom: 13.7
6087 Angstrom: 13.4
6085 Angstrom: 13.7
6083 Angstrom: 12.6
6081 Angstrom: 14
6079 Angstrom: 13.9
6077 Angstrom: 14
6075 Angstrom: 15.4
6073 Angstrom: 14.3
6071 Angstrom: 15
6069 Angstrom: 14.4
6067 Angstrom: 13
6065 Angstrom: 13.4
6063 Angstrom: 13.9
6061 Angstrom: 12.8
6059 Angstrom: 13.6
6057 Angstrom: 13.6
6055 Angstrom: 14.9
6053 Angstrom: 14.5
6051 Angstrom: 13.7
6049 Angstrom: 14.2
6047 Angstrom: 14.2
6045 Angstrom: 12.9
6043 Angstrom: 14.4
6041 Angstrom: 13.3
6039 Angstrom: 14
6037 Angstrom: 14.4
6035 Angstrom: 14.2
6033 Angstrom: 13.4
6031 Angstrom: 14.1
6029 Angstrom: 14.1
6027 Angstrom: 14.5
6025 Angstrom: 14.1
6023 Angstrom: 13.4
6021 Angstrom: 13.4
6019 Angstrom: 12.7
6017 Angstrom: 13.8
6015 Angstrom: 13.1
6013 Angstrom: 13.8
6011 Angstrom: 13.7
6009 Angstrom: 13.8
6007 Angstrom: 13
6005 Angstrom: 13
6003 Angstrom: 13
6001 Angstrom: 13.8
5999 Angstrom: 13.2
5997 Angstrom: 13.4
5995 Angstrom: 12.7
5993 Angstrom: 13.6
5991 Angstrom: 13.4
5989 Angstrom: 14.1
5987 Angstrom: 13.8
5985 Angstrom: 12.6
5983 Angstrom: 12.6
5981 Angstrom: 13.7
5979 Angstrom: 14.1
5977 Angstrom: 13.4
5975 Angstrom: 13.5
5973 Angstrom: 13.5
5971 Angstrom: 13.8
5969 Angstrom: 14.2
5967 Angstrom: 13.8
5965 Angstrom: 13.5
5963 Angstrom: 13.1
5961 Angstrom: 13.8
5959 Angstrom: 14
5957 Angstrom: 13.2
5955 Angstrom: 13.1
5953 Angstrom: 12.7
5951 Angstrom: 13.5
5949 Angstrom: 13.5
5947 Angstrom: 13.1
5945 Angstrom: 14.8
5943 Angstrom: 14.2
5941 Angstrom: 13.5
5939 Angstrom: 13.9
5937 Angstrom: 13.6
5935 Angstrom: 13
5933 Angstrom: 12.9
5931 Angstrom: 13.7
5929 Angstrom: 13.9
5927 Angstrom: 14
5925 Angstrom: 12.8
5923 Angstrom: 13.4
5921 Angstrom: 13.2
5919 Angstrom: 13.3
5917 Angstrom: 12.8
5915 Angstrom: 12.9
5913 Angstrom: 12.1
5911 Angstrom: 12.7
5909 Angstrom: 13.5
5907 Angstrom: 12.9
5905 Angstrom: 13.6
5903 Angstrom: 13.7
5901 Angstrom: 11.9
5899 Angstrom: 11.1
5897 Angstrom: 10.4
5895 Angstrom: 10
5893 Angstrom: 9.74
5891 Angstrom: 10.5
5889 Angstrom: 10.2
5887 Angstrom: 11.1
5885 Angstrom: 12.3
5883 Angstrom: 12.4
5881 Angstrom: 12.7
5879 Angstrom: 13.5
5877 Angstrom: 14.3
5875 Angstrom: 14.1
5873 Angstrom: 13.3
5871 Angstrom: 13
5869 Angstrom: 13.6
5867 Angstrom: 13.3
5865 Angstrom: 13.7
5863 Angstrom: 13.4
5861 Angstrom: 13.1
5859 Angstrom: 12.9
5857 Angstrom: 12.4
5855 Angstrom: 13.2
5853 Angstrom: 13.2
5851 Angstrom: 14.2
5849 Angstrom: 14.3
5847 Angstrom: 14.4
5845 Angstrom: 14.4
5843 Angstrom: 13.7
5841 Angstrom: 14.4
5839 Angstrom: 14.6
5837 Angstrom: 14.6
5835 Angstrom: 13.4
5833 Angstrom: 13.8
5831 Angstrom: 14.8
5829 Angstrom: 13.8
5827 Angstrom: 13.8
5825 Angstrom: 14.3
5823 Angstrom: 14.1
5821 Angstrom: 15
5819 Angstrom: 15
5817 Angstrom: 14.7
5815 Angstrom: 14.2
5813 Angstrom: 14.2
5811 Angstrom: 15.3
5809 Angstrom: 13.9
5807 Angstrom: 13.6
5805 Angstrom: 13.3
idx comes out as 0.04 mag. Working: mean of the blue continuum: 14.3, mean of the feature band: 13.5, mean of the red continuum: 13.9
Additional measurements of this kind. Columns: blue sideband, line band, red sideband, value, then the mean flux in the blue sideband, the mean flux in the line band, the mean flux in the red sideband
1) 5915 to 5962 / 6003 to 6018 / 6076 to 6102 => 0.013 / 13.5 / 13.4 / 13.7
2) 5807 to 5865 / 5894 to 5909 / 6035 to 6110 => 0.162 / 14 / 12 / 13.9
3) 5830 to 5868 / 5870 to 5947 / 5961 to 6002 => 0.073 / 13.8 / 12.8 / 13.5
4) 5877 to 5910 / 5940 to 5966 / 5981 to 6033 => -0.067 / 11.9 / 13.5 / 13.5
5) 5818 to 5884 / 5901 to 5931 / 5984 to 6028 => 0.038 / 13.8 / 13.2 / 13.4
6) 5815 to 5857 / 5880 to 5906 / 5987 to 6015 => 0.204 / 14.1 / 11.5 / 13.4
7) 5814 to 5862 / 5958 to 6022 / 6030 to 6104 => 0.036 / 14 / 13.5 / 13.9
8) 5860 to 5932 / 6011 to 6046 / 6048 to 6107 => -0.015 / 12.7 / 13.7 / 13.9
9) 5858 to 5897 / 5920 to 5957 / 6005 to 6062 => -0.044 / 12.4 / 13.5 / 13.8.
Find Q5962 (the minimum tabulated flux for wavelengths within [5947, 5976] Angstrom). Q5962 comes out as 12.7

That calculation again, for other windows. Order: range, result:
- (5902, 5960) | 12.1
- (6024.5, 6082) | 12.8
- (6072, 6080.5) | 13.9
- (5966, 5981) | 13.4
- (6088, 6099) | 13.3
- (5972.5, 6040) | 12.6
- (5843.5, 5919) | 9.74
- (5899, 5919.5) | 11.1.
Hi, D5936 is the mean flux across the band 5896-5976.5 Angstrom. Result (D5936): 13.3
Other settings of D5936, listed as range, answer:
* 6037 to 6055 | 14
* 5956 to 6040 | 13.6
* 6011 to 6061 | 13.8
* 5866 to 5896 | 12.3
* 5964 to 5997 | 13.5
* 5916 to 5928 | 13.2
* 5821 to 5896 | 13.2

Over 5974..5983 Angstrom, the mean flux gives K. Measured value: 13.6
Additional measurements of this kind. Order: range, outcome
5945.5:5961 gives 13.4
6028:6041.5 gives 14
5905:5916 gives 12.9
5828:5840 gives 14.2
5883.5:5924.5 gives 12.1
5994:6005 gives 13.2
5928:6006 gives 13.5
